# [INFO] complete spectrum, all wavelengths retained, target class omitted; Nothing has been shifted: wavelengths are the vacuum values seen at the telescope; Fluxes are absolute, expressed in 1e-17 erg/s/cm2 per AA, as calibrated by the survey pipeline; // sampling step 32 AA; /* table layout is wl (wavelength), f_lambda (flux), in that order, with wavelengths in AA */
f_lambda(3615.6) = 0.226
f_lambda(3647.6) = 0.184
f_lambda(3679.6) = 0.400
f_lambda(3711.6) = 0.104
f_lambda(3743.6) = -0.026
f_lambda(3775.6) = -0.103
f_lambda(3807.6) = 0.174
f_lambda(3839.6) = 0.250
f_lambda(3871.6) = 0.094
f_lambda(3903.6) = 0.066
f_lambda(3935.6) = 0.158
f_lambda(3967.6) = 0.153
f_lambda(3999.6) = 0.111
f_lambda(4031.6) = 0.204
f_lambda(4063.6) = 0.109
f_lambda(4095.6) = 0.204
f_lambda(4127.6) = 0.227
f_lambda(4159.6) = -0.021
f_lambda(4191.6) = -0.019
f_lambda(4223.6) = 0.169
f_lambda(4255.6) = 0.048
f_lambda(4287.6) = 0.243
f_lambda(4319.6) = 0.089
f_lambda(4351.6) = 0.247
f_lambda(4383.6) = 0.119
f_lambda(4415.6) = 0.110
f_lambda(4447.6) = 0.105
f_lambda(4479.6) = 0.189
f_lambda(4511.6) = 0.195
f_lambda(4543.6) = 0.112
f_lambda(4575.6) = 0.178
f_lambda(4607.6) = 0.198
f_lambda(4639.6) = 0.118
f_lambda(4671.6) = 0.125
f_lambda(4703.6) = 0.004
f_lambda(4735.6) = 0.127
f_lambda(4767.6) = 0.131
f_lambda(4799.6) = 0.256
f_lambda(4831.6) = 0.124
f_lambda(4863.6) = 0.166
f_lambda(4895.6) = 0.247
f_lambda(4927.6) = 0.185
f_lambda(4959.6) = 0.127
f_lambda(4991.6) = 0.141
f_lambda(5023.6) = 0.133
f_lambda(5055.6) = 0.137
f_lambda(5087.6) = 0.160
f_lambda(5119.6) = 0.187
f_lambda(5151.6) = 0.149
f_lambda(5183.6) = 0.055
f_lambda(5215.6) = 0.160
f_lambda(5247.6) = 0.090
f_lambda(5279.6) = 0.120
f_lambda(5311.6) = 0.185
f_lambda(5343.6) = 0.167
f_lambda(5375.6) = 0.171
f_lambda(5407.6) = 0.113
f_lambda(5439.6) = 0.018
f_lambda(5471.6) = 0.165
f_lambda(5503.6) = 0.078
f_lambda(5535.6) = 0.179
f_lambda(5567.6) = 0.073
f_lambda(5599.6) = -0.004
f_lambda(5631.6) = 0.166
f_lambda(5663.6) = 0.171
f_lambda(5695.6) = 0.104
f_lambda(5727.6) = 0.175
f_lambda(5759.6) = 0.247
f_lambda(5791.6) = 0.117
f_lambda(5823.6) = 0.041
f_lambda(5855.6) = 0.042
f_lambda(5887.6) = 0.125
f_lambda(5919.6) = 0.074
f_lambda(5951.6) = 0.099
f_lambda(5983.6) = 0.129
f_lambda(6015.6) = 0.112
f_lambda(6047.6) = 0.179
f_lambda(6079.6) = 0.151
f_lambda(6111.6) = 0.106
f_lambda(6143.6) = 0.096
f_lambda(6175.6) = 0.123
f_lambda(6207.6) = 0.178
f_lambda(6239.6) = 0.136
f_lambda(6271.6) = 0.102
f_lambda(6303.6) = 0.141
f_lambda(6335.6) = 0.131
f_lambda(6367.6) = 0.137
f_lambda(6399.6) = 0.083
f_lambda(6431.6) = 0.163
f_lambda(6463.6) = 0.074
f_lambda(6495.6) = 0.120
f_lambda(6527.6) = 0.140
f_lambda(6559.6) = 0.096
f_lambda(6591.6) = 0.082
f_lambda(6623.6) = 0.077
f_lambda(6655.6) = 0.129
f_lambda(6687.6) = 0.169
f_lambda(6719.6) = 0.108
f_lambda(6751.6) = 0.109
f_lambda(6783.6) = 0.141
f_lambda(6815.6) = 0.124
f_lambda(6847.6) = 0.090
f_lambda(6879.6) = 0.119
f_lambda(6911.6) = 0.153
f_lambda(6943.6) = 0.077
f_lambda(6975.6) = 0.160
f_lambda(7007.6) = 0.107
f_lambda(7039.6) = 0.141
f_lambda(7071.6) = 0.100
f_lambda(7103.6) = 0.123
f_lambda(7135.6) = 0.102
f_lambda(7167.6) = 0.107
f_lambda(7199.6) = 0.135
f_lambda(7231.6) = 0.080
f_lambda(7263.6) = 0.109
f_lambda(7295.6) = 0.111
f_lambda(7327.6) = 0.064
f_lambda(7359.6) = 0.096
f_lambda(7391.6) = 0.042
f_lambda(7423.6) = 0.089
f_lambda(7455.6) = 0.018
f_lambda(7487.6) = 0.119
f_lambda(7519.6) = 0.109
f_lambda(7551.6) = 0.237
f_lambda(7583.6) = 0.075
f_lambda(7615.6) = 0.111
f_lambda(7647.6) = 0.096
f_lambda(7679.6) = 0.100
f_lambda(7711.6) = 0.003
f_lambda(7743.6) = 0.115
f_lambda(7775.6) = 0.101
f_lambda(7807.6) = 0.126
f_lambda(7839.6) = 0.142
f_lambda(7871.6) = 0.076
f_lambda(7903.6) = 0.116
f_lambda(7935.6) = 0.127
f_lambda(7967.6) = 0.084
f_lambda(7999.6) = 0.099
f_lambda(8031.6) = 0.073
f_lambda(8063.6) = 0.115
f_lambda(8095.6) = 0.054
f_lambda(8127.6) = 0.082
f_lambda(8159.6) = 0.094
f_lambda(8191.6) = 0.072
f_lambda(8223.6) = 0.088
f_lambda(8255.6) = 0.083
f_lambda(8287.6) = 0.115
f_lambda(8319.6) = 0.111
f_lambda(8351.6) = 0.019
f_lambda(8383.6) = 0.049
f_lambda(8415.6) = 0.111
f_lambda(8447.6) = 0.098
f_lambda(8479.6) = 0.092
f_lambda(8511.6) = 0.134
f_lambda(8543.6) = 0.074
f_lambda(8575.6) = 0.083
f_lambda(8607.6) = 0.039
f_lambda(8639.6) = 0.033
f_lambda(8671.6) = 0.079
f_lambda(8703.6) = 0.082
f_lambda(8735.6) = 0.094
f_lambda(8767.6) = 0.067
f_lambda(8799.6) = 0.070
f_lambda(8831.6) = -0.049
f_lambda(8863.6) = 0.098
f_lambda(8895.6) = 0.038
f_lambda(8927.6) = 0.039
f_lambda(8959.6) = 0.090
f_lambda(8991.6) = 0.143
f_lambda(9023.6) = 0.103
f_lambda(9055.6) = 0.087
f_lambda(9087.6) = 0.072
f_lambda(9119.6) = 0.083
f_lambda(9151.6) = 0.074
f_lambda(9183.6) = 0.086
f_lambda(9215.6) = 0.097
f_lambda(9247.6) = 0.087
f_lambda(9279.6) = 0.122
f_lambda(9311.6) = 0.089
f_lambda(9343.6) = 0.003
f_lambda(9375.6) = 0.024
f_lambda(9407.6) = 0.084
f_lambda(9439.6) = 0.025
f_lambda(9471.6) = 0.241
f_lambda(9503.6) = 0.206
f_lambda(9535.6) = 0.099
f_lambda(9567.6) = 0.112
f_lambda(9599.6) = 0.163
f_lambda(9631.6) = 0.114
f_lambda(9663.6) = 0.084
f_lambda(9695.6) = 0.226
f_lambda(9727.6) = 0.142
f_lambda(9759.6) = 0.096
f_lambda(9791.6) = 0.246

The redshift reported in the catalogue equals 0.152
